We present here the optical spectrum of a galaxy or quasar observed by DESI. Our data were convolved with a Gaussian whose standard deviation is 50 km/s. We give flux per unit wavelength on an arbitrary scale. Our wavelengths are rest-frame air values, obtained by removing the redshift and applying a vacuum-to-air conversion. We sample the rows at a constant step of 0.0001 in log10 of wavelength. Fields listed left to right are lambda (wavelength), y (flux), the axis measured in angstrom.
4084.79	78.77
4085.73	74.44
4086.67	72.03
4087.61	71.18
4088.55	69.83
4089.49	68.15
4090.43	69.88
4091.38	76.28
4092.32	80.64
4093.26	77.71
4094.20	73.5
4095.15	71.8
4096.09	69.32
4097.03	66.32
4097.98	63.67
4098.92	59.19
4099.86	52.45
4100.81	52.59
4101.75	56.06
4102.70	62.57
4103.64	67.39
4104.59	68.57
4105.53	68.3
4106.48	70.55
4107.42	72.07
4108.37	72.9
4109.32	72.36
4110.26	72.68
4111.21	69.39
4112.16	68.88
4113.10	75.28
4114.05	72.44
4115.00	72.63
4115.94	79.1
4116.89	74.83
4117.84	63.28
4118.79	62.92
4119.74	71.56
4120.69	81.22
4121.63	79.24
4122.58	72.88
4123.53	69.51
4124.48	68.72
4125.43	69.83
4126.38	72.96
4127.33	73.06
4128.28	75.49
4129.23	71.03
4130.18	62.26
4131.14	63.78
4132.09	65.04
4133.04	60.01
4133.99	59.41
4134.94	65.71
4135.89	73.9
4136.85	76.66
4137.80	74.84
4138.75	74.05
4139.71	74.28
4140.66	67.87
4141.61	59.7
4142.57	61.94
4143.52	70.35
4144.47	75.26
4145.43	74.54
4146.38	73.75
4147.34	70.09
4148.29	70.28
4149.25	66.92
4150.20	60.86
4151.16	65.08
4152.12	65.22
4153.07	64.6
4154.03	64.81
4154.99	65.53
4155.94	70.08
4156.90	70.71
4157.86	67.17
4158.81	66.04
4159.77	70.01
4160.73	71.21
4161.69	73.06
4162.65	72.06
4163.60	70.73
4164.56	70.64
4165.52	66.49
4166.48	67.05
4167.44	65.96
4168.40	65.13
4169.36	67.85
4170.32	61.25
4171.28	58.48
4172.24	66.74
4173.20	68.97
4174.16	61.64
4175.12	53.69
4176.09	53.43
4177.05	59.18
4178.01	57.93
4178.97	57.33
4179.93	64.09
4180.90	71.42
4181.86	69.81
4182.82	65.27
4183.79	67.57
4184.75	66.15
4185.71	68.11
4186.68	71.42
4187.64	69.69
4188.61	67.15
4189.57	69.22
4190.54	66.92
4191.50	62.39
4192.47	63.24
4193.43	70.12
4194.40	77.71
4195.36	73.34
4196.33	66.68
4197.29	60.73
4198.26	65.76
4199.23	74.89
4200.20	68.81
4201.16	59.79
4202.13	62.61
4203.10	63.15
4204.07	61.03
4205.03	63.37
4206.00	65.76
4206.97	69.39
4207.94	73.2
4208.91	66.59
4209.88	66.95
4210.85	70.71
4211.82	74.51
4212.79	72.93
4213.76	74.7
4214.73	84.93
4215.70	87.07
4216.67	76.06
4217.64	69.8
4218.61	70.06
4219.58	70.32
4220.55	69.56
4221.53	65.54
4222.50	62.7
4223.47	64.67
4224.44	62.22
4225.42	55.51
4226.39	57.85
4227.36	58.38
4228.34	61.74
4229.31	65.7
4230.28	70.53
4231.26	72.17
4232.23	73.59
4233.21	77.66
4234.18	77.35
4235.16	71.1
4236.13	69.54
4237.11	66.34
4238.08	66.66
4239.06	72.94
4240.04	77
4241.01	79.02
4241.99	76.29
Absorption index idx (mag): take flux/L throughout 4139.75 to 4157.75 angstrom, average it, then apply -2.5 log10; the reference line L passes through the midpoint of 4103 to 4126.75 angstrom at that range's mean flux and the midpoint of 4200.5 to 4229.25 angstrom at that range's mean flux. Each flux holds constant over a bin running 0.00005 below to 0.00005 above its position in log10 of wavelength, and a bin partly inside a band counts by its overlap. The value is 0.04 mag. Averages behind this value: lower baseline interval 71.5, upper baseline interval 67.6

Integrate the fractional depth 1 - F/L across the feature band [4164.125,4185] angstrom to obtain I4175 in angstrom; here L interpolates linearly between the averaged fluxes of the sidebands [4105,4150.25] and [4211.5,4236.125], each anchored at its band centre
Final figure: 1.9 angstrom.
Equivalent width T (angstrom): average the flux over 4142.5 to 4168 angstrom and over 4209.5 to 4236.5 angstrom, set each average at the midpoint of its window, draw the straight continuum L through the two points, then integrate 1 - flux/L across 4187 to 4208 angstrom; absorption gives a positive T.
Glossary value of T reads 0.7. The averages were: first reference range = 68.6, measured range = 67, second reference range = 69.8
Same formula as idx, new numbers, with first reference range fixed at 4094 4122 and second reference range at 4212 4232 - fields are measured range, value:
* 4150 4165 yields 0.01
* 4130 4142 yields 0.02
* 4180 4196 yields 0.00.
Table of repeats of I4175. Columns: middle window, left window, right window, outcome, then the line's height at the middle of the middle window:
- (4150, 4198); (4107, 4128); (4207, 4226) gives 3.3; 71.1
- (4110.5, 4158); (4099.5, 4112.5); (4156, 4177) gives -2.5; 66.1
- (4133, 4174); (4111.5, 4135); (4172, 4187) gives -0.8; 66.7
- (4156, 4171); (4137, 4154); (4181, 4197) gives 0.1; 68.7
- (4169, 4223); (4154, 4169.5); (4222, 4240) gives 0.5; 68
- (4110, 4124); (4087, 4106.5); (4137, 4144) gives -0.8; 68.3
